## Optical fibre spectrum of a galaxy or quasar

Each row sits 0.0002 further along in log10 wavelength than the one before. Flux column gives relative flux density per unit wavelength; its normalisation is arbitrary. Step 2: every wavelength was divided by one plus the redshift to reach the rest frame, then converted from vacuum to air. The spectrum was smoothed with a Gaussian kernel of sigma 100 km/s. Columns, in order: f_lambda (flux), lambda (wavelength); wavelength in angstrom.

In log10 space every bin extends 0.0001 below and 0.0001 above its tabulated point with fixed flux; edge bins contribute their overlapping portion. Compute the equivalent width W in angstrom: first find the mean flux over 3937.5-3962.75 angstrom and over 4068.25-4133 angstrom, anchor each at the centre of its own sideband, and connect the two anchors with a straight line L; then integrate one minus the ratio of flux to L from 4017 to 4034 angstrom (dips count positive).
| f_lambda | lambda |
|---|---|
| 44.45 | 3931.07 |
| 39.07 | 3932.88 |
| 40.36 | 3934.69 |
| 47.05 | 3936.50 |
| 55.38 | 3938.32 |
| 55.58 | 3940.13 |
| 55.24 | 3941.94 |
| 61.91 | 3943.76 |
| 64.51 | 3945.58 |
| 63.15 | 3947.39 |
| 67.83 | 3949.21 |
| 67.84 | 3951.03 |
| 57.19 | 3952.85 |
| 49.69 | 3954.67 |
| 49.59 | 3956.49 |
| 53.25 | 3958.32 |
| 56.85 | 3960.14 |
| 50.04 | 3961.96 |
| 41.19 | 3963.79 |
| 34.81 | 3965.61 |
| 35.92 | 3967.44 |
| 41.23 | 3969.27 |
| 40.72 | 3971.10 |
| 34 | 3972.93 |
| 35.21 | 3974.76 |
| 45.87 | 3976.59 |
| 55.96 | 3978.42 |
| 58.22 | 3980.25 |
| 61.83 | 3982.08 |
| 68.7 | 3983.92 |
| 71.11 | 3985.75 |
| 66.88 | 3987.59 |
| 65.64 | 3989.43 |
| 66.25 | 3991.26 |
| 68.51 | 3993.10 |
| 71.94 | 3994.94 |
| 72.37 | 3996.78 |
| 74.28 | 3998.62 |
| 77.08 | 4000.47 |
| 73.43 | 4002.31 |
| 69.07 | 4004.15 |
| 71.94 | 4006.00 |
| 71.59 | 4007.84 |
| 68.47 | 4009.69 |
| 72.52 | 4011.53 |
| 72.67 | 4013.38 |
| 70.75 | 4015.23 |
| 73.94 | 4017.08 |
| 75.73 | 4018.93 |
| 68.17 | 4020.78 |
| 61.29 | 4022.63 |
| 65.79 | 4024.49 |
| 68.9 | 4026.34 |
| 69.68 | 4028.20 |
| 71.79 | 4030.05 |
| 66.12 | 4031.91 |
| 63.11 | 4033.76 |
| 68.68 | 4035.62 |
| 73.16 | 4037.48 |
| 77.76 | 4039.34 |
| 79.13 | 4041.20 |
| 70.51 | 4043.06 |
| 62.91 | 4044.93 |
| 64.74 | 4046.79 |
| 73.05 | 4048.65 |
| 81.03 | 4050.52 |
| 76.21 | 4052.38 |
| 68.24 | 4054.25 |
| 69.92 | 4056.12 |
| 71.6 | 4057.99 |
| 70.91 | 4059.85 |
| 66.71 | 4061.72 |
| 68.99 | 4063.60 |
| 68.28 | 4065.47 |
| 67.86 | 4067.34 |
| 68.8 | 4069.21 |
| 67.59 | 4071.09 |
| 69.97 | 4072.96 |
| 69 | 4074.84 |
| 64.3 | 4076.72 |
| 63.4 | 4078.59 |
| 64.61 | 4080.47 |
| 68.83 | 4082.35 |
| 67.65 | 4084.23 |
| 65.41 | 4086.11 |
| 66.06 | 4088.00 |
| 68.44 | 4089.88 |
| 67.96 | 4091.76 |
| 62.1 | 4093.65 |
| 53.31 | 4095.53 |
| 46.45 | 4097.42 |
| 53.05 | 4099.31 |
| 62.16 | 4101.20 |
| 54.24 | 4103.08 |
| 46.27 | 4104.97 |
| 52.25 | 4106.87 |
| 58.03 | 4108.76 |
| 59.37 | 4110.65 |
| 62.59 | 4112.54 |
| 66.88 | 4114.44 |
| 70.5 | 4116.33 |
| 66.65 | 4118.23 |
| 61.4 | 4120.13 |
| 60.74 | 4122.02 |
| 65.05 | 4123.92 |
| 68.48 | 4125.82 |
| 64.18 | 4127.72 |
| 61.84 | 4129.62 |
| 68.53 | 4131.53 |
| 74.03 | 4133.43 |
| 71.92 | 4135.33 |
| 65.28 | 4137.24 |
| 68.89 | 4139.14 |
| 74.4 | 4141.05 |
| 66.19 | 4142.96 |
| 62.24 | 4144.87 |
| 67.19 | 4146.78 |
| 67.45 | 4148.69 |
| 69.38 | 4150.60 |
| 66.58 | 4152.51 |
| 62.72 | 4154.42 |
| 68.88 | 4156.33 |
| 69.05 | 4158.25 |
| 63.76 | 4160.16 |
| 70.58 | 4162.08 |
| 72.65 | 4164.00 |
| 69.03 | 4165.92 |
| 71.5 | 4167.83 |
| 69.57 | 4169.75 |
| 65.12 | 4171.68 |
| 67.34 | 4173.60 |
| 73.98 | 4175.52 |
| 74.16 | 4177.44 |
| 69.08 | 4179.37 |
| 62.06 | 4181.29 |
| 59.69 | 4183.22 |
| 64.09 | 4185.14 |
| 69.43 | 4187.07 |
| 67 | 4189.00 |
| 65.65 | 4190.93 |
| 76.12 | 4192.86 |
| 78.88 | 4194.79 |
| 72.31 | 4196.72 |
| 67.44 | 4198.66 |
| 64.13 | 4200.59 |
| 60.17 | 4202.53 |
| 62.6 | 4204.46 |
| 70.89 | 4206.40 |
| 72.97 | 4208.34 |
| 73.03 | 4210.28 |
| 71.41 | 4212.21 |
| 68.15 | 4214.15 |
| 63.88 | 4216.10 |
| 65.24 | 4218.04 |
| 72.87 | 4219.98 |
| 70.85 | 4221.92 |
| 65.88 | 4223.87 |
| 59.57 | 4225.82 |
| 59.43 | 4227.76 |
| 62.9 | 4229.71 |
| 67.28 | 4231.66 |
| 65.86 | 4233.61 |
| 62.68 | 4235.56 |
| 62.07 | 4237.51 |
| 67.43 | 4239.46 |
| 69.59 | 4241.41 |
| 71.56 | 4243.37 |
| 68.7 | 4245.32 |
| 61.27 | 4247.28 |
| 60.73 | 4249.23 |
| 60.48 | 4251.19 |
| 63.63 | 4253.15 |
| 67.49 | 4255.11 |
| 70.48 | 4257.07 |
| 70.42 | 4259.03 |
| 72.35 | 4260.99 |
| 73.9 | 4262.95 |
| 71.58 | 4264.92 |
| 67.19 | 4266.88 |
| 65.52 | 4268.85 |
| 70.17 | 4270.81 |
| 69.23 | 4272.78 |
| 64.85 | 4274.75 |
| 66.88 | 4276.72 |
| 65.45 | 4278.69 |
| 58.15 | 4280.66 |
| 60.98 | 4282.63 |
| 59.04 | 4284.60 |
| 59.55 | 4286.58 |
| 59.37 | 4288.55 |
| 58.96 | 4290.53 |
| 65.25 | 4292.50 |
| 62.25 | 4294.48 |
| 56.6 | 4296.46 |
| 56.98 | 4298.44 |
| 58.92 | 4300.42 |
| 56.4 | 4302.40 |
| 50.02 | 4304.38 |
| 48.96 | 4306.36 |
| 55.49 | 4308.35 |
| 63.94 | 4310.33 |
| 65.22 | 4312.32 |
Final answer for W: -2.3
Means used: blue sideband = 57.8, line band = 68.4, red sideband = 62.9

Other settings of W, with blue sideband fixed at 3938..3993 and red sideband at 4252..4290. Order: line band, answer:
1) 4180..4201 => -1.67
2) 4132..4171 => -4.44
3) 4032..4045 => -3.10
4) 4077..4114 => -0.53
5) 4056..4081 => -4.09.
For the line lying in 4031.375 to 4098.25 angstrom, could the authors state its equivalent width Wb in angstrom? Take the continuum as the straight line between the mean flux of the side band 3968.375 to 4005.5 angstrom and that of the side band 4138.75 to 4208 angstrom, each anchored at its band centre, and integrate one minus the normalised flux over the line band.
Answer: -4.1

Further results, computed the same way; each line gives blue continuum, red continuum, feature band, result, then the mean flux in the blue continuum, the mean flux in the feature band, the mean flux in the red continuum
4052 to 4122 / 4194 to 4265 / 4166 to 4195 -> -1.1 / 64.1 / 68.7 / 67.2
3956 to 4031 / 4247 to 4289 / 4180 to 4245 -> -2.3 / 61.7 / 67.1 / 65.5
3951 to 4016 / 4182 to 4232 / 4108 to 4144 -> -0.9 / 59.4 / 66.1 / 67.3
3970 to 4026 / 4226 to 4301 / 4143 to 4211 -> -3.6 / 65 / 68.1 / 64.6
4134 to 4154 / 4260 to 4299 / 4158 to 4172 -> -0.4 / 67.9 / 69.1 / 64.3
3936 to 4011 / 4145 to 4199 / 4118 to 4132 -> 0.4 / 58.6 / 64.4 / 68.5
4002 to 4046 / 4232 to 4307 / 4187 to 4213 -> -1.5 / 70.2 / 69.4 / 63.8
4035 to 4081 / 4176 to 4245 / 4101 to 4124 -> 2.9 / 69.9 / 60.3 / 67.4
